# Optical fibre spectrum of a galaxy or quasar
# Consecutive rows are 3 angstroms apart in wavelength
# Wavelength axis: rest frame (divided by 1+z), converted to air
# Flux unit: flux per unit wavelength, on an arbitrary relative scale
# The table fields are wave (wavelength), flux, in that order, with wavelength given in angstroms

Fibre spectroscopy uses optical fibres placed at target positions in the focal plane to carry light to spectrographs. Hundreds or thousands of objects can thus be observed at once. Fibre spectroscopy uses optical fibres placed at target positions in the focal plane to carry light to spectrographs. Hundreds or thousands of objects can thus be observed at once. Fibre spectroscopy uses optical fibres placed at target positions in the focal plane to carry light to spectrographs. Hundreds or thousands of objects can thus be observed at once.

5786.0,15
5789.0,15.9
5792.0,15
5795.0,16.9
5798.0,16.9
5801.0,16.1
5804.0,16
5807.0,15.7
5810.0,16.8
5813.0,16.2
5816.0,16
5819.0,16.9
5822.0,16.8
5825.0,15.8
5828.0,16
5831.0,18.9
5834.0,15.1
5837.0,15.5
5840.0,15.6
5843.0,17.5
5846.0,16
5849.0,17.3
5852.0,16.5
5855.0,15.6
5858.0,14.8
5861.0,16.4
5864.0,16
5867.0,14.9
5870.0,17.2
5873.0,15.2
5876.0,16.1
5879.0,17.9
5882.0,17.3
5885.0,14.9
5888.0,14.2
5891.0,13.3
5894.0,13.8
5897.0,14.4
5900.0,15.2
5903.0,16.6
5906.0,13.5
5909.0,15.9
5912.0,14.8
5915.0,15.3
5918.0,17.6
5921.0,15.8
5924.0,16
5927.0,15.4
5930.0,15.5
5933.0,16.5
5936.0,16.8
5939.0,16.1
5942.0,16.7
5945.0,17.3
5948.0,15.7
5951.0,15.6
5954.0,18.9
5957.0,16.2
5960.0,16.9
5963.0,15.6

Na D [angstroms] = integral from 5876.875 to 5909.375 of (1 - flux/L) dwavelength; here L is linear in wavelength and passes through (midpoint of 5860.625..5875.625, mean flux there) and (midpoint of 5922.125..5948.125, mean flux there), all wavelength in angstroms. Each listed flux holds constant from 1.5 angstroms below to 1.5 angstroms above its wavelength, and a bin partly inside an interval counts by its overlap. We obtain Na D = 1.7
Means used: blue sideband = 15.9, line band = 15.2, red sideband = 16.2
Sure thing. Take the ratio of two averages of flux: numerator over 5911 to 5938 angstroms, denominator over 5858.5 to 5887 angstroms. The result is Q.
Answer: 0.99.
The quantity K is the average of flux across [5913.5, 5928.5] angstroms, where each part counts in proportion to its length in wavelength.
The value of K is 16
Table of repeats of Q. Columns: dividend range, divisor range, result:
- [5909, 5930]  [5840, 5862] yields 0.97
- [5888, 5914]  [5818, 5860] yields 0.90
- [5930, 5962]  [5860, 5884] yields 1.02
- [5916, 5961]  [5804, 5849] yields 1.01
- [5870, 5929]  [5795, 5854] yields 0.94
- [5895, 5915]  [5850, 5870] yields 0.95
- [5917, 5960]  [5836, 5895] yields 1.04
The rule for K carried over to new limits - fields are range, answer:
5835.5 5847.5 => 16.2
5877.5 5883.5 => 17.6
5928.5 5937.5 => 16.3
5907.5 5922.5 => 15.9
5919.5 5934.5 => 15.8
